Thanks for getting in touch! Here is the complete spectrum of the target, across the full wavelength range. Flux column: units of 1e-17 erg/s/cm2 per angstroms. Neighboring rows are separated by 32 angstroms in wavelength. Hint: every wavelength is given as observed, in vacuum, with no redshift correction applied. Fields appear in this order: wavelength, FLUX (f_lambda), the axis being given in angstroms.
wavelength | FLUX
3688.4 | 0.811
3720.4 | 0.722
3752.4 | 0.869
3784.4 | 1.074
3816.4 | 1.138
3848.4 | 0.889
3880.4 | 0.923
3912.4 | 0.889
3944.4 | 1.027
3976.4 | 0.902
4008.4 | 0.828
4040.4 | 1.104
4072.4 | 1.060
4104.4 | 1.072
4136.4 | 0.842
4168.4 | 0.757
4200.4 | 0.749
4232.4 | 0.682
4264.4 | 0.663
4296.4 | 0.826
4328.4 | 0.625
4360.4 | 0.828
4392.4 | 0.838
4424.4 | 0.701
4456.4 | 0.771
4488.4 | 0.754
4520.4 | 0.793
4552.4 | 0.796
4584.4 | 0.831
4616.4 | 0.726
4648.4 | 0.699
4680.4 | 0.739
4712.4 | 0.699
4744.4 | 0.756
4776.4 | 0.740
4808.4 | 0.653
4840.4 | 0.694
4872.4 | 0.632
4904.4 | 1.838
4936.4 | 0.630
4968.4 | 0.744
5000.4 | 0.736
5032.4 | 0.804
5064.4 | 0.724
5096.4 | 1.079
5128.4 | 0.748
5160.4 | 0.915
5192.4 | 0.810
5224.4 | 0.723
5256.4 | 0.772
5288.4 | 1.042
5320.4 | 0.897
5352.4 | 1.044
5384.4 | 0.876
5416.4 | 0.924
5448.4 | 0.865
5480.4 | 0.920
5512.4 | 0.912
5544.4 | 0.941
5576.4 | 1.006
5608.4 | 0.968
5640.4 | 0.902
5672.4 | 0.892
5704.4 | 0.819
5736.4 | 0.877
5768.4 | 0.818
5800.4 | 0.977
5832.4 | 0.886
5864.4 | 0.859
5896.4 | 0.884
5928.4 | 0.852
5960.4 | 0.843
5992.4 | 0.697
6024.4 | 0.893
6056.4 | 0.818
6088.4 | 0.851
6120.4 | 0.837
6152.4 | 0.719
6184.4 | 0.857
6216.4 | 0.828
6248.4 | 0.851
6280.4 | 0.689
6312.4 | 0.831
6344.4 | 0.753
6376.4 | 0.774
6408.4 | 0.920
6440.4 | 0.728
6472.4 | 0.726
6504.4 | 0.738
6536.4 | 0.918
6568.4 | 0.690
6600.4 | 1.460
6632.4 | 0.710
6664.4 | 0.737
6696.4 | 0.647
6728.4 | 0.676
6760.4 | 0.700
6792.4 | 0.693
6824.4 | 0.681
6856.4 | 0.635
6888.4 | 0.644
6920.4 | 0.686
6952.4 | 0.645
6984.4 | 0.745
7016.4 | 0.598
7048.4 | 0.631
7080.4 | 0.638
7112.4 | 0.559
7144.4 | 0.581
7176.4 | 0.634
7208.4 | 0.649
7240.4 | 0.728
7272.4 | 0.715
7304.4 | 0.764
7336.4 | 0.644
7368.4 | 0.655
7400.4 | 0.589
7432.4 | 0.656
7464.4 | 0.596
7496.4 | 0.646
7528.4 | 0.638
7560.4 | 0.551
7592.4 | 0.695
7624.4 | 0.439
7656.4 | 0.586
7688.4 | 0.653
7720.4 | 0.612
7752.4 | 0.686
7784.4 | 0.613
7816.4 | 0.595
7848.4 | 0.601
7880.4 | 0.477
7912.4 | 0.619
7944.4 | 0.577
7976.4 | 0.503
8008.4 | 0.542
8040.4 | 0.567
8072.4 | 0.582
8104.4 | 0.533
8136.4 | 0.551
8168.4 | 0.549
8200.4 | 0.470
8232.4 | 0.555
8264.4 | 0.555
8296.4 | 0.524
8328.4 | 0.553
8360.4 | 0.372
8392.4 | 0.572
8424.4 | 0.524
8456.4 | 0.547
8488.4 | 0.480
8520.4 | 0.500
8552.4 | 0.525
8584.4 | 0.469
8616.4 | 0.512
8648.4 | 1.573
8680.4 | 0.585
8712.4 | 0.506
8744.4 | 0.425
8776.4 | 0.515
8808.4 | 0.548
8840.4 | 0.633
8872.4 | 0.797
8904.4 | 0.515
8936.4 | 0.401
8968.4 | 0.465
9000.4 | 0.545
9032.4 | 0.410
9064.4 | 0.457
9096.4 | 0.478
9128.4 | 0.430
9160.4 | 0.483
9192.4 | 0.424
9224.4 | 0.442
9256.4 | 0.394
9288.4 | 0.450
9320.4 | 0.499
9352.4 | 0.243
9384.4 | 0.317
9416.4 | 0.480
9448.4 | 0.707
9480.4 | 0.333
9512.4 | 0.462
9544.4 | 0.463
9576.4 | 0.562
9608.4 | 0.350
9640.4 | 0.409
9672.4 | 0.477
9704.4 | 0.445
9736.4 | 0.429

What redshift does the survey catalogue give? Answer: 0.32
